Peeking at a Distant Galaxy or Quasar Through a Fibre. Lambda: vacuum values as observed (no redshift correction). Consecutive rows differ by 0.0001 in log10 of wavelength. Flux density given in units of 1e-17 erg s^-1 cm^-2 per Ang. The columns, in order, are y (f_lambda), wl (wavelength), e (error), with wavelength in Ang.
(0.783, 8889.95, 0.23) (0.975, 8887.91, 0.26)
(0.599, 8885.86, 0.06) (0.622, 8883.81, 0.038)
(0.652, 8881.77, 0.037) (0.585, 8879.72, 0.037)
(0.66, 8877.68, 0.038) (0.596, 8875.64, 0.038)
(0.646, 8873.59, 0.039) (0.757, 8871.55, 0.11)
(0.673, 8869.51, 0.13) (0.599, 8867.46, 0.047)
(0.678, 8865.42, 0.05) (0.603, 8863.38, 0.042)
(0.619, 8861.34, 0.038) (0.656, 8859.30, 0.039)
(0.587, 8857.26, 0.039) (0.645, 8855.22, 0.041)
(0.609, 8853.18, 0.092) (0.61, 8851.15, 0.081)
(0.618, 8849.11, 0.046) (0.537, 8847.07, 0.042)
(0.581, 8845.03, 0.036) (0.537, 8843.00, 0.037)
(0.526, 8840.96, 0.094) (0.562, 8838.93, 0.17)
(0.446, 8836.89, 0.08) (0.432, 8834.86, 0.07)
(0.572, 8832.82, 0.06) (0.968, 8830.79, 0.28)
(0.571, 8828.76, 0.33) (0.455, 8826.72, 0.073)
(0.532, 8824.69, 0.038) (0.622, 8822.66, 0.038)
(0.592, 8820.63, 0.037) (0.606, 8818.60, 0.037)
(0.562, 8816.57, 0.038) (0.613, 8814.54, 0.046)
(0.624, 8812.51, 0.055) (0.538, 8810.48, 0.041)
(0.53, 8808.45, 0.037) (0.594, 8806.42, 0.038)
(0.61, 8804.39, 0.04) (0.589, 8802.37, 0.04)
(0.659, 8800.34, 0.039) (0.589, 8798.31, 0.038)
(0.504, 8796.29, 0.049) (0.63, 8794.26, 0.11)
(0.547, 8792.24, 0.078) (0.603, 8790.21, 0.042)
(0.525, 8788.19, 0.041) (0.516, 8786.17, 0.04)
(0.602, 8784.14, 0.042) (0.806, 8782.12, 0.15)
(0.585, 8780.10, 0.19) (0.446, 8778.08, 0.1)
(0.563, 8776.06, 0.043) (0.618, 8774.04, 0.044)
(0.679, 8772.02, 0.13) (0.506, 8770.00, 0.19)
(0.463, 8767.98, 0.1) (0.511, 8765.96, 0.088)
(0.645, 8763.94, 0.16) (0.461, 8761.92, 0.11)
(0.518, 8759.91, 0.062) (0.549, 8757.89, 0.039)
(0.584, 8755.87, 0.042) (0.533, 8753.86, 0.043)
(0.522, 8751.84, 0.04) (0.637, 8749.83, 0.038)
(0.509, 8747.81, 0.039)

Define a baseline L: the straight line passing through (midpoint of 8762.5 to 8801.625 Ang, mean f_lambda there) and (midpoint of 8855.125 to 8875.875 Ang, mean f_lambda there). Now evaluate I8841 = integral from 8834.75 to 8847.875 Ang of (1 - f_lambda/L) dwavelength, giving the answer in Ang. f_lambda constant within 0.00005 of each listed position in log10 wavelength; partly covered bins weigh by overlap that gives 2.1 Ang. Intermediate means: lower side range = 0.577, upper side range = 0.643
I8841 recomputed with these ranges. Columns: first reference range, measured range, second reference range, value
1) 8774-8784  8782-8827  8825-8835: 1.7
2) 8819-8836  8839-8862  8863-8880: 1.1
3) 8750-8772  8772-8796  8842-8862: -1.4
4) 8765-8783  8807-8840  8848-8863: 1.4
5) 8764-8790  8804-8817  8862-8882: 0.4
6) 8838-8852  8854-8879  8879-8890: -0.2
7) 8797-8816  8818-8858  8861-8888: 2.5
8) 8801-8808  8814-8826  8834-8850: -0.3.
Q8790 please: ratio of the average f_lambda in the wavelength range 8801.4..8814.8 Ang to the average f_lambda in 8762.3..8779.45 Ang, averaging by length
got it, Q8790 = 1.1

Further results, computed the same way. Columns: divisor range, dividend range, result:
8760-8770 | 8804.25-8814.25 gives 1.12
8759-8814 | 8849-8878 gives 1.11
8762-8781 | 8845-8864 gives 1.10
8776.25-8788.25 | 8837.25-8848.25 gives 0.93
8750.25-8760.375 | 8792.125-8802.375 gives 1.08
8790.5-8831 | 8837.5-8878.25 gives 1.04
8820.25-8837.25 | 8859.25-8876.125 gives 1.12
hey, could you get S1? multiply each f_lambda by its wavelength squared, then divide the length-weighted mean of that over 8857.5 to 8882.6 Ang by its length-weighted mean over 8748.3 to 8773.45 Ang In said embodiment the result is 1.2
